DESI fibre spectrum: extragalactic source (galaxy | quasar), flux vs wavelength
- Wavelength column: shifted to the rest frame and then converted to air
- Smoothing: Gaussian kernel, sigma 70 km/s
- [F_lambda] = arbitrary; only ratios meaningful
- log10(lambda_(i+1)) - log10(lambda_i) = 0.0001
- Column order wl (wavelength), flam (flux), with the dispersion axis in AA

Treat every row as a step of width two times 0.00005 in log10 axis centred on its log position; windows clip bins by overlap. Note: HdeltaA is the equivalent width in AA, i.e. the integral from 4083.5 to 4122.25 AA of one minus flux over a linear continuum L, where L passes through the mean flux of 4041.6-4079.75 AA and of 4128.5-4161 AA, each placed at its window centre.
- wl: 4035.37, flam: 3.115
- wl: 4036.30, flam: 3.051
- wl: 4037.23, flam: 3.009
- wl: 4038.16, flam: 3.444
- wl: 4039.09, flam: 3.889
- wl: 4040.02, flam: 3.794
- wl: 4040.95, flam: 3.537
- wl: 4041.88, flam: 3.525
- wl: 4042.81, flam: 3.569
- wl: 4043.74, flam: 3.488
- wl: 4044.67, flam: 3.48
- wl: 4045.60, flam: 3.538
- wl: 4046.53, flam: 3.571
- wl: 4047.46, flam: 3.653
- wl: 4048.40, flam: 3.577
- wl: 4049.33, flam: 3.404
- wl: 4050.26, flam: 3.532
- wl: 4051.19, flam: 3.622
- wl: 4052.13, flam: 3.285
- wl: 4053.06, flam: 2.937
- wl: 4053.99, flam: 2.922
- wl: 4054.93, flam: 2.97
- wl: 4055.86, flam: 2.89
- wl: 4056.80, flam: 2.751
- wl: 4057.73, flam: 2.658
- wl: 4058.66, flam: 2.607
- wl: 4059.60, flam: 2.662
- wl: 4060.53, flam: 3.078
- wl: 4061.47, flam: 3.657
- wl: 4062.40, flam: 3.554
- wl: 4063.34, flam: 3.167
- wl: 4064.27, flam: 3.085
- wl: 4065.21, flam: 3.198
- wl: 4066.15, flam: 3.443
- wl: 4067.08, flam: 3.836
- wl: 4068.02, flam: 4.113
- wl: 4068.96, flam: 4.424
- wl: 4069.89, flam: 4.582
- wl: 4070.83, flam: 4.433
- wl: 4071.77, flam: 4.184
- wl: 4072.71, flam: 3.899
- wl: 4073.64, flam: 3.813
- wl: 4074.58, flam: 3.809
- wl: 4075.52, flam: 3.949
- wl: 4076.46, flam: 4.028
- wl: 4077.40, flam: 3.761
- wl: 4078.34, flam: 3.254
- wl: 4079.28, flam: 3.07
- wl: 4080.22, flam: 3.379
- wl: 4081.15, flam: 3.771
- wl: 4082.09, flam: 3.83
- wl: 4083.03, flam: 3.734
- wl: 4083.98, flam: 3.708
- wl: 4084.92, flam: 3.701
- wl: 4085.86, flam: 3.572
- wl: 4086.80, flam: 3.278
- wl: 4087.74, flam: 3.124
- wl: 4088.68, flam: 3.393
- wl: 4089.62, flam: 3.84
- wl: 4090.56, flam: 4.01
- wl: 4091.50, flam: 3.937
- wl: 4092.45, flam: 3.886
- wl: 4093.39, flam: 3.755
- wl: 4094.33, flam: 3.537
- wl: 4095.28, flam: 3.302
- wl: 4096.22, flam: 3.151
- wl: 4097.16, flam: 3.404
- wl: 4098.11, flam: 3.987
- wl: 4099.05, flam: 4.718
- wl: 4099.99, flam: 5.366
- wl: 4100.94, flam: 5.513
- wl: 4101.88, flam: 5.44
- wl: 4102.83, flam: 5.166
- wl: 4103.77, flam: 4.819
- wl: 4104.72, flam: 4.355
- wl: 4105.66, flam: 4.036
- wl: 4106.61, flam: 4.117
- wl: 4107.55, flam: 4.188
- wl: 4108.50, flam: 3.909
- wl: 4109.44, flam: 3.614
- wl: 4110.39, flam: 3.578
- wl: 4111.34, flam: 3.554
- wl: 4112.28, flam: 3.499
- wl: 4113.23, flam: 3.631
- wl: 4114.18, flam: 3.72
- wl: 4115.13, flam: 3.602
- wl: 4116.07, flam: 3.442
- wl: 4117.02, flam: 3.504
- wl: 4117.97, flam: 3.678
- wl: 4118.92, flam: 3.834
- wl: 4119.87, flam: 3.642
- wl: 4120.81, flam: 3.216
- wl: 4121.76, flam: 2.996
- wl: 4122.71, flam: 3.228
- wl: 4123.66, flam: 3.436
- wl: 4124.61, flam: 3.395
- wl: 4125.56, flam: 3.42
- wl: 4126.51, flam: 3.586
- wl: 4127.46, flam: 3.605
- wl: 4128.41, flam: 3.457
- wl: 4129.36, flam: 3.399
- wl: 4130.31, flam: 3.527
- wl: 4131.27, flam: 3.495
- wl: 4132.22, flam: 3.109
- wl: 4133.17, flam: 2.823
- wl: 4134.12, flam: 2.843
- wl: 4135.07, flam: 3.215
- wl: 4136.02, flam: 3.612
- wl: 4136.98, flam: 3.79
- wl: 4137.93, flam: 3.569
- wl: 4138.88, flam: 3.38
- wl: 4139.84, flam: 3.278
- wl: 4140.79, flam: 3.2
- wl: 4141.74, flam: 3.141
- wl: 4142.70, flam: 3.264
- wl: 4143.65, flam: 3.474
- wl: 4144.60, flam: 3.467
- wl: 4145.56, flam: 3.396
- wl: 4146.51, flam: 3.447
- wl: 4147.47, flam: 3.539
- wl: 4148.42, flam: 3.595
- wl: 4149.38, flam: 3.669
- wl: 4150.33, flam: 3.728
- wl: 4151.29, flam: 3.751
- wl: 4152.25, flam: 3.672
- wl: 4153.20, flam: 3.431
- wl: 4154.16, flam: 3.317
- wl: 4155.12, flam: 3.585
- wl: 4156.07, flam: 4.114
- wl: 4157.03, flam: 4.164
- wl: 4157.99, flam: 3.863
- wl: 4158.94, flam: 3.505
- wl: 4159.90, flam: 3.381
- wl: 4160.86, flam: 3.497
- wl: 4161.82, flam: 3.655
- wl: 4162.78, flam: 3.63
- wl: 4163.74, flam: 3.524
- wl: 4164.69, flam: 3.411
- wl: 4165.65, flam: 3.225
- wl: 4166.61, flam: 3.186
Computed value -4.3 AA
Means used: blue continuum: 3.49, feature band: 3.87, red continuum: 3.48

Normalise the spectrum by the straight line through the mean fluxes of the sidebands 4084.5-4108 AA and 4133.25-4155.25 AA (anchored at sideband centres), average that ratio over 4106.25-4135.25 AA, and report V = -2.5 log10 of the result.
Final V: 0.08 mag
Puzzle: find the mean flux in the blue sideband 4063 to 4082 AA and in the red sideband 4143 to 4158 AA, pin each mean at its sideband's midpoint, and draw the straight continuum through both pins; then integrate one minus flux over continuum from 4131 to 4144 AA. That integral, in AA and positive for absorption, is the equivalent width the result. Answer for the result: 1.3 AA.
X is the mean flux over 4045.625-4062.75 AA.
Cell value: 3.19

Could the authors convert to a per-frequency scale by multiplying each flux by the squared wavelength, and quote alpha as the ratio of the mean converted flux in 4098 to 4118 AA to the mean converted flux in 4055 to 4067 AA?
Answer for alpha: 1.38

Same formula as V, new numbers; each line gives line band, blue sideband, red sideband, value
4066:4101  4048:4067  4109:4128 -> -0.16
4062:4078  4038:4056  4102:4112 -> -0.03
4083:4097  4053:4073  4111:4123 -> -0.04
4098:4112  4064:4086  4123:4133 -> -0.23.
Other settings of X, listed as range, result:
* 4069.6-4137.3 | 3.75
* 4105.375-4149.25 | 3.49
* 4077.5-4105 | 3.93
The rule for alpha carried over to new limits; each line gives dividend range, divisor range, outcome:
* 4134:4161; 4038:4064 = 1.12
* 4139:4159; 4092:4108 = 0.85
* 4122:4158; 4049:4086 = 1.02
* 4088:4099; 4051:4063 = 1.24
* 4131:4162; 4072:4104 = 0.92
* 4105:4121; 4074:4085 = 1.03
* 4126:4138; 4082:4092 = 0.95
